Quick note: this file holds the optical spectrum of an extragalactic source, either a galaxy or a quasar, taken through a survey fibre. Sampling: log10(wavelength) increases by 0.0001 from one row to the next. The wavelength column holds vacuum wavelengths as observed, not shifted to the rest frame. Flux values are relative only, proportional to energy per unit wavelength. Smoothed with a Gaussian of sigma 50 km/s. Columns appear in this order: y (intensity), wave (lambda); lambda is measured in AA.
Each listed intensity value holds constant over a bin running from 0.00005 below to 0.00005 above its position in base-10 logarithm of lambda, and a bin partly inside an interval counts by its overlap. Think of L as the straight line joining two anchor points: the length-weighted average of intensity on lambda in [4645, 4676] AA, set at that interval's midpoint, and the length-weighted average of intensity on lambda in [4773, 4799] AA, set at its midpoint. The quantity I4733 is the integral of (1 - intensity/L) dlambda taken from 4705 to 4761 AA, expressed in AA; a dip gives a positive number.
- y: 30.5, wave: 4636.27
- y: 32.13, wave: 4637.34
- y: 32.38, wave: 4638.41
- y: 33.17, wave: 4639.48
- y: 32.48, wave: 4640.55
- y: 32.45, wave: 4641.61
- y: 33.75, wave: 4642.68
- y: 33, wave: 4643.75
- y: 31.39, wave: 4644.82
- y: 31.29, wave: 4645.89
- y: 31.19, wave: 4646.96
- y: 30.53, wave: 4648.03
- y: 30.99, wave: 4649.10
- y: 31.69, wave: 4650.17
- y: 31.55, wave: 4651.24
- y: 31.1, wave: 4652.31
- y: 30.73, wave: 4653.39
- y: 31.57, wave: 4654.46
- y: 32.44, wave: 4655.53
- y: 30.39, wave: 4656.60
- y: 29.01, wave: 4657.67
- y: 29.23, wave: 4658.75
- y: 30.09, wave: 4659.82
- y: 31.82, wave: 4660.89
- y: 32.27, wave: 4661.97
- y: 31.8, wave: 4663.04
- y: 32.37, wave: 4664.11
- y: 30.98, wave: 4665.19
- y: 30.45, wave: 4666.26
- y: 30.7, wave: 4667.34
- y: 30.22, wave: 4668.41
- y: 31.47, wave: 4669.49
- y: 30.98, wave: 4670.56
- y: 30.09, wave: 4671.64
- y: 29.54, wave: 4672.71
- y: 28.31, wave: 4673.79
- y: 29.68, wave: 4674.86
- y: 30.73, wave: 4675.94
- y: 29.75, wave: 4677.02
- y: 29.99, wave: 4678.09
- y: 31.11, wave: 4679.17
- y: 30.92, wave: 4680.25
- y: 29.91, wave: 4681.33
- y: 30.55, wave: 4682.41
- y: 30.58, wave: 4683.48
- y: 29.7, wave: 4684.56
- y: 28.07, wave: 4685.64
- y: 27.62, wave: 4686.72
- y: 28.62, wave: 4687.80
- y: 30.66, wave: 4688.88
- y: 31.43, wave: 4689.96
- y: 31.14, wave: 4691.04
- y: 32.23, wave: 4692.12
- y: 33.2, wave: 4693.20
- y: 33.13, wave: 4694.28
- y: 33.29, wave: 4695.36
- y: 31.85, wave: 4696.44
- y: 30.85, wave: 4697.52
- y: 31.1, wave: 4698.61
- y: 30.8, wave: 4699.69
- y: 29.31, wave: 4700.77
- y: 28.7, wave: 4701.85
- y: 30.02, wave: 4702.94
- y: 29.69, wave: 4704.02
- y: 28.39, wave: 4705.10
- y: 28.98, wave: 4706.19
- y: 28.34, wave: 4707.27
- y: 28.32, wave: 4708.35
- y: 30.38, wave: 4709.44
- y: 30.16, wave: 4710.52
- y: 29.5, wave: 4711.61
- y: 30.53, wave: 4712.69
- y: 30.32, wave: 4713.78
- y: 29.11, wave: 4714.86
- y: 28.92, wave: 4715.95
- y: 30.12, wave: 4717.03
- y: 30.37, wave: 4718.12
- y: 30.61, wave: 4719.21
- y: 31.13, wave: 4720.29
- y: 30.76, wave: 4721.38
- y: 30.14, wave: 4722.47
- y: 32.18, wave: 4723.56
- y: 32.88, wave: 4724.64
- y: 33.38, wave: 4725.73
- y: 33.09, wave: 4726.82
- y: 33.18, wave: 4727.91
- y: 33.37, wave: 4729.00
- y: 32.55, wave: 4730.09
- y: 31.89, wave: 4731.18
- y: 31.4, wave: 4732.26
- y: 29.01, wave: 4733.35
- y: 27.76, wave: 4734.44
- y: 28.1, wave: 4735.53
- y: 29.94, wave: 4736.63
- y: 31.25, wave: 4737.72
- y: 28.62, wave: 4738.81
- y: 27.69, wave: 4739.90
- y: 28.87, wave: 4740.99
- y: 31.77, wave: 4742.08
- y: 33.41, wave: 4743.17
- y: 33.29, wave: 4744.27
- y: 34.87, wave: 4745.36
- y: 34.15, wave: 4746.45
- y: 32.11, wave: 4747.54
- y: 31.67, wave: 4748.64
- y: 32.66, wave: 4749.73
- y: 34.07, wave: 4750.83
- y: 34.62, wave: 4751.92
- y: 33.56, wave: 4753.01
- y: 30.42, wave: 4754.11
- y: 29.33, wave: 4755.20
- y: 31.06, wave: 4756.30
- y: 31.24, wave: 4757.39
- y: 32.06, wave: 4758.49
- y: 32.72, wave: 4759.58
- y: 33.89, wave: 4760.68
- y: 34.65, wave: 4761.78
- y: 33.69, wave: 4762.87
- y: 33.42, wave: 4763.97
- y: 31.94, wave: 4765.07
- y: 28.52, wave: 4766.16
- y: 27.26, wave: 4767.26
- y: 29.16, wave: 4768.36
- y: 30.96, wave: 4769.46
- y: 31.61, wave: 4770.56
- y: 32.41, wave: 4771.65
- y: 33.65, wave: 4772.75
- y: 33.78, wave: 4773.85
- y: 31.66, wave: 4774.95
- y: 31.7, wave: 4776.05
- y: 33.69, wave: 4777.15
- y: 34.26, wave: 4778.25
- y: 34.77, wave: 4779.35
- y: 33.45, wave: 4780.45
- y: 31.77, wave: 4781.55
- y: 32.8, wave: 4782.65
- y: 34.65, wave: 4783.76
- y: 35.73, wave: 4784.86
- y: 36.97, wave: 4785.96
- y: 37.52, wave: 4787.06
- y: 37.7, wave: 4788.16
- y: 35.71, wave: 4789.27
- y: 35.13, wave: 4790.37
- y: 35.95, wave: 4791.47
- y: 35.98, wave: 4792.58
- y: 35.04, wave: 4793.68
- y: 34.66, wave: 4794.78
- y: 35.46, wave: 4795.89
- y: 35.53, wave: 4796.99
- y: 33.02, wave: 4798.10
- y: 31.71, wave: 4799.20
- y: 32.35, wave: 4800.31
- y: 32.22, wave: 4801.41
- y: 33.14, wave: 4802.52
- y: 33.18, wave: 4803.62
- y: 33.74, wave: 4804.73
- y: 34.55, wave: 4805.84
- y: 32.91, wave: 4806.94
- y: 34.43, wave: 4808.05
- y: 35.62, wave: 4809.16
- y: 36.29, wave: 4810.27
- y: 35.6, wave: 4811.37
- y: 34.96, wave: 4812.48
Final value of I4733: 3.18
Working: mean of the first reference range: 30.8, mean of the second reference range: 34.6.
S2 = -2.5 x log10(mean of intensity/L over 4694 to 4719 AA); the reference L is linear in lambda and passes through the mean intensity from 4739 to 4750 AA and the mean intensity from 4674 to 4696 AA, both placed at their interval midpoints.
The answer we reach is 0.04 mag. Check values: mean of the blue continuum 30.6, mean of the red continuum 31.9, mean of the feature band 30.1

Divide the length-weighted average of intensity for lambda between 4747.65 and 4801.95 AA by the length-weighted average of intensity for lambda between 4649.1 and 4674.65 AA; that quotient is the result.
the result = 1.1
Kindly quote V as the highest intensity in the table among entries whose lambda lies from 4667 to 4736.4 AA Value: 33.38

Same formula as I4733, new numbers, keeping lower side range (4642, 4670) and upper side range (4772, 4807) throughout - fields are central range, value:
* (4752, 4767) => 0.68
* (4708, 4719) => 0.91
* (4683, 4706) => 1.16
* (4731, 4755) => 1.30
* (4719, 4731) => 0.23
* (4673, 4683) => 0.51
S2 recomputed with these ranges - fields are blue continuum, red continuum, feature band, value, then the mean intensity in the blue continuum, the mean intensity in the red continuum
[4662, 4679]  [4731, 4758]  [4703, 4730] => 0.01 mag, 30.6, 31.3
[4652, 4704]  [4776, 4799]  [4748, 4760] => 0.05 mag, 30.6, 34.9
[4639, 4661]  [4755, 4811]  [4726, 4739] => 0.06 mag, 31.4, 33.5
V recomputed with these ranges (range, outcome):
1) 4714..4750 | 34.87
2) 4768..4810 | 37.7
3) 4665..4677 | 31.47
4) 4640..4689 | 33.75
